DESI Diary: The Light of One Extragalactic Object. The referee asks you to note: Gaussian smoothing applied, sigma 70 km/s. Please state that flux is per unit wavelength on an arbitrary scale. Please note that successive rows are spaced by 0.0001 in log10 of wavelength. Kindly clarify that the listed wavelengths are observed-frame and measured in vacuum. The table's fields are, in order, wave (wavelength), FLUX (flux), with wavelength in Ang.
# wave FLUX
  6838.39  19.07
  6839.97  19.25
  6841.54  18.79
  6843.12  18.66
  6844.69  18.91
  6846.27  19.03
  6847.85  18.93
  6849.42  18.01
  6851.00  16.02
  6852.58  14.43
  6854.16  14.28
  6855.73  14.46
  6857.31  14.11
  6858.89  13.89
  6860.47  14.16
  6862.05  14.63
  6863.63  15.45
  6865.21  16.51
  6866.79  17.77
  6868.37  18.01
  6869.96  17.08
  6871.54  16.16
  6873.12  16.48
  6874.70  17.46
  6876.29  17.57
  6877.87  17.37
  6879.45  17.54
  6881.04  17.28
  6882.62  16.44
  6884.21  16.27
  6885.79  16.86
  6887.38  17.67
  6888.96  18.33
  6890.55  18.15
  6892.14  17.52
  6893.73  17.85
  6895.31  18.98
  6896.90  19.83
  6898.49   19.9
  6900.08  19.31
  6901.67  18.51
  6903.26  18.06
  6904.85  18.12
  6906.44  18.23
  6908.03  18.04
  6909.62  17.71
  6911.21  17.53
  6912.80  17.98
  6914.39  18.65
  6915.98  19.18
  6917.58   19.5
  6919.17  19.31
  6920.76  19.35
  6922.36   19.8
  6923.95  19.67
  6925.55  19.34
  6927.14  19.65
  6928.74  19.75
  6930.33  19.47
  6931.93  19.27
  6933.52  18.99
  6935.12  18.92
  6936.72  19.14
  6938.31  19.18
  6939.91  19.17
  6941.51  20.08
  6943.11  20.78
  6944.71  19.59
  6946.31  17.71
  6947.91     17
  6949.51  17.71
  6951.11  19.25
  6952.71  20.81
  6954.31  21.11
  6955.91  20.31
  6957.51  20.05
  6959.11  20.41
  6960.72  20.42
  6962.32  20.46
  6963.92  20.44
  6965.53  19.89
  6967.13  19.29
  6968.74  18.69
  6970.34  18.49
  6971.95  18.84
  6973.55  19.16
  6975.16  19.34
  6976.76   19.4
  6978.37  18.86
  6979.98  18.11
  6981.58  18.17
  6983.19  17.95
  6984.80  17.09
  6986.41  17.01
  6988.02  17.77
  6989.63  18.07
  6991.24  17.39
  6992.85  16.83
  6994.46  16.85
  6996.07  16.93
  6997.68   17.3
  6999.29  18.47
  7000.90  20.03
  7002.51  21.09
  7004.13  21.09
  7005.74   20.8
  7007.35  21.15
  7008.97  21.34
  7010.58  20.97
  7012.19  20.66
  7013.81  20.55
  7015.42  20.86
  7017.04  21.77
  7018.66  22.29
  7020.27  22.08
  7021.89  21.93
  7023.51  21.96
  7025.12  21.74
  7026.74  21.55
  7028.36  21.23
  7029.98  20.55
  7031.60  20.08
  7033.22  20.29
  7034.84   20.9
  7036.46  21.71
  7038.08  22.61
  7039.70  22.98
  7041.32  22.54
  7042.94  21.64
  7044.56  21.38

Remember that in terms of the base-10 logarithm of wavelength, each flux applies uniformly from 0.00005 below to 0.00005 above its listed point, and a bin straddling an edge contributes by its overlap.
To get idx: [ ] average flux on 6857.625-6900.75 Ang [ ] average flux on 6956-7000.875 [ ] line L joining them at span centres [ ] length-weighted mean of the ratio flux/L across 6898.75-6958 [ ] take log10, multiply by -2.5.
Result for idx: -0.07 mag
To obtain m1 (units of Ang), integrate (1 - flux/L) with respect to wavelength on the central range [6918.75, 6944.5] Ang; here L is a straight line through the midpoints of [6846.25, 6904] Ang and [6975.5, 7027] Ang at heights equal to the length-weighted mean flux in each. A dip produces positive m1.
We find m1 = -1.9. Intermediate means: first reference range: 17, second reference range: 19.6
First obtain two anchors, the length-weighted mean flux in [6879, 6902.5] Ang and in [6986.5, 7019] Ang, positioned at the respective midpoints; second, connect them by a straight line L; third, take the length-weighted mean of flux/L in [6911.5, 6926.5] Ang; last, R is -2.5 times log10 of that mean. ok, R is -0.04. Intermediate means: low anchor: 18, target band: 19.1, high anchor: 19.5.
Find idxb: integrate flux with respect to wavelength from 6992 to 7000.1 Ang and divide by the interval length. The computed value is 17.3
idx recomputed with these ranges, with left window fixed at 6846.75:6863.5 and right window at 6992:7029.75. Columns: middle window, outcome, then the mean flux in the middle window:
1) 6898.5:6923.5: -0.09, 18.7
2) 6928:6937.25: -0.08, 19.3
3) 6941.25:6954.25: -0.05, 19.2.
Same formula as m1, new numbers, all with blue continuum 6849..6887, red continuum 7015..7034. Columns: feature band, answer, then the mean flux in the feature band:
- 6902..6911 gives -0.3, 18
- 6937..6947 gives -0.4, 19.4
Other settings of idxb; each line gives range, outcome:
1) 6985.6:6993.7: 17.4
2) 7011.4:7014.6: 20.6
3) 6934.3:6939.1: 19.1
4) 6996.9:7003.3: 19.2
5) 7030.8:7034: 20.2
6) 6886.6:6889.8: 18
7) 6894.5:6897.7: 19.4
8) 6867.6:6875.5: 17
